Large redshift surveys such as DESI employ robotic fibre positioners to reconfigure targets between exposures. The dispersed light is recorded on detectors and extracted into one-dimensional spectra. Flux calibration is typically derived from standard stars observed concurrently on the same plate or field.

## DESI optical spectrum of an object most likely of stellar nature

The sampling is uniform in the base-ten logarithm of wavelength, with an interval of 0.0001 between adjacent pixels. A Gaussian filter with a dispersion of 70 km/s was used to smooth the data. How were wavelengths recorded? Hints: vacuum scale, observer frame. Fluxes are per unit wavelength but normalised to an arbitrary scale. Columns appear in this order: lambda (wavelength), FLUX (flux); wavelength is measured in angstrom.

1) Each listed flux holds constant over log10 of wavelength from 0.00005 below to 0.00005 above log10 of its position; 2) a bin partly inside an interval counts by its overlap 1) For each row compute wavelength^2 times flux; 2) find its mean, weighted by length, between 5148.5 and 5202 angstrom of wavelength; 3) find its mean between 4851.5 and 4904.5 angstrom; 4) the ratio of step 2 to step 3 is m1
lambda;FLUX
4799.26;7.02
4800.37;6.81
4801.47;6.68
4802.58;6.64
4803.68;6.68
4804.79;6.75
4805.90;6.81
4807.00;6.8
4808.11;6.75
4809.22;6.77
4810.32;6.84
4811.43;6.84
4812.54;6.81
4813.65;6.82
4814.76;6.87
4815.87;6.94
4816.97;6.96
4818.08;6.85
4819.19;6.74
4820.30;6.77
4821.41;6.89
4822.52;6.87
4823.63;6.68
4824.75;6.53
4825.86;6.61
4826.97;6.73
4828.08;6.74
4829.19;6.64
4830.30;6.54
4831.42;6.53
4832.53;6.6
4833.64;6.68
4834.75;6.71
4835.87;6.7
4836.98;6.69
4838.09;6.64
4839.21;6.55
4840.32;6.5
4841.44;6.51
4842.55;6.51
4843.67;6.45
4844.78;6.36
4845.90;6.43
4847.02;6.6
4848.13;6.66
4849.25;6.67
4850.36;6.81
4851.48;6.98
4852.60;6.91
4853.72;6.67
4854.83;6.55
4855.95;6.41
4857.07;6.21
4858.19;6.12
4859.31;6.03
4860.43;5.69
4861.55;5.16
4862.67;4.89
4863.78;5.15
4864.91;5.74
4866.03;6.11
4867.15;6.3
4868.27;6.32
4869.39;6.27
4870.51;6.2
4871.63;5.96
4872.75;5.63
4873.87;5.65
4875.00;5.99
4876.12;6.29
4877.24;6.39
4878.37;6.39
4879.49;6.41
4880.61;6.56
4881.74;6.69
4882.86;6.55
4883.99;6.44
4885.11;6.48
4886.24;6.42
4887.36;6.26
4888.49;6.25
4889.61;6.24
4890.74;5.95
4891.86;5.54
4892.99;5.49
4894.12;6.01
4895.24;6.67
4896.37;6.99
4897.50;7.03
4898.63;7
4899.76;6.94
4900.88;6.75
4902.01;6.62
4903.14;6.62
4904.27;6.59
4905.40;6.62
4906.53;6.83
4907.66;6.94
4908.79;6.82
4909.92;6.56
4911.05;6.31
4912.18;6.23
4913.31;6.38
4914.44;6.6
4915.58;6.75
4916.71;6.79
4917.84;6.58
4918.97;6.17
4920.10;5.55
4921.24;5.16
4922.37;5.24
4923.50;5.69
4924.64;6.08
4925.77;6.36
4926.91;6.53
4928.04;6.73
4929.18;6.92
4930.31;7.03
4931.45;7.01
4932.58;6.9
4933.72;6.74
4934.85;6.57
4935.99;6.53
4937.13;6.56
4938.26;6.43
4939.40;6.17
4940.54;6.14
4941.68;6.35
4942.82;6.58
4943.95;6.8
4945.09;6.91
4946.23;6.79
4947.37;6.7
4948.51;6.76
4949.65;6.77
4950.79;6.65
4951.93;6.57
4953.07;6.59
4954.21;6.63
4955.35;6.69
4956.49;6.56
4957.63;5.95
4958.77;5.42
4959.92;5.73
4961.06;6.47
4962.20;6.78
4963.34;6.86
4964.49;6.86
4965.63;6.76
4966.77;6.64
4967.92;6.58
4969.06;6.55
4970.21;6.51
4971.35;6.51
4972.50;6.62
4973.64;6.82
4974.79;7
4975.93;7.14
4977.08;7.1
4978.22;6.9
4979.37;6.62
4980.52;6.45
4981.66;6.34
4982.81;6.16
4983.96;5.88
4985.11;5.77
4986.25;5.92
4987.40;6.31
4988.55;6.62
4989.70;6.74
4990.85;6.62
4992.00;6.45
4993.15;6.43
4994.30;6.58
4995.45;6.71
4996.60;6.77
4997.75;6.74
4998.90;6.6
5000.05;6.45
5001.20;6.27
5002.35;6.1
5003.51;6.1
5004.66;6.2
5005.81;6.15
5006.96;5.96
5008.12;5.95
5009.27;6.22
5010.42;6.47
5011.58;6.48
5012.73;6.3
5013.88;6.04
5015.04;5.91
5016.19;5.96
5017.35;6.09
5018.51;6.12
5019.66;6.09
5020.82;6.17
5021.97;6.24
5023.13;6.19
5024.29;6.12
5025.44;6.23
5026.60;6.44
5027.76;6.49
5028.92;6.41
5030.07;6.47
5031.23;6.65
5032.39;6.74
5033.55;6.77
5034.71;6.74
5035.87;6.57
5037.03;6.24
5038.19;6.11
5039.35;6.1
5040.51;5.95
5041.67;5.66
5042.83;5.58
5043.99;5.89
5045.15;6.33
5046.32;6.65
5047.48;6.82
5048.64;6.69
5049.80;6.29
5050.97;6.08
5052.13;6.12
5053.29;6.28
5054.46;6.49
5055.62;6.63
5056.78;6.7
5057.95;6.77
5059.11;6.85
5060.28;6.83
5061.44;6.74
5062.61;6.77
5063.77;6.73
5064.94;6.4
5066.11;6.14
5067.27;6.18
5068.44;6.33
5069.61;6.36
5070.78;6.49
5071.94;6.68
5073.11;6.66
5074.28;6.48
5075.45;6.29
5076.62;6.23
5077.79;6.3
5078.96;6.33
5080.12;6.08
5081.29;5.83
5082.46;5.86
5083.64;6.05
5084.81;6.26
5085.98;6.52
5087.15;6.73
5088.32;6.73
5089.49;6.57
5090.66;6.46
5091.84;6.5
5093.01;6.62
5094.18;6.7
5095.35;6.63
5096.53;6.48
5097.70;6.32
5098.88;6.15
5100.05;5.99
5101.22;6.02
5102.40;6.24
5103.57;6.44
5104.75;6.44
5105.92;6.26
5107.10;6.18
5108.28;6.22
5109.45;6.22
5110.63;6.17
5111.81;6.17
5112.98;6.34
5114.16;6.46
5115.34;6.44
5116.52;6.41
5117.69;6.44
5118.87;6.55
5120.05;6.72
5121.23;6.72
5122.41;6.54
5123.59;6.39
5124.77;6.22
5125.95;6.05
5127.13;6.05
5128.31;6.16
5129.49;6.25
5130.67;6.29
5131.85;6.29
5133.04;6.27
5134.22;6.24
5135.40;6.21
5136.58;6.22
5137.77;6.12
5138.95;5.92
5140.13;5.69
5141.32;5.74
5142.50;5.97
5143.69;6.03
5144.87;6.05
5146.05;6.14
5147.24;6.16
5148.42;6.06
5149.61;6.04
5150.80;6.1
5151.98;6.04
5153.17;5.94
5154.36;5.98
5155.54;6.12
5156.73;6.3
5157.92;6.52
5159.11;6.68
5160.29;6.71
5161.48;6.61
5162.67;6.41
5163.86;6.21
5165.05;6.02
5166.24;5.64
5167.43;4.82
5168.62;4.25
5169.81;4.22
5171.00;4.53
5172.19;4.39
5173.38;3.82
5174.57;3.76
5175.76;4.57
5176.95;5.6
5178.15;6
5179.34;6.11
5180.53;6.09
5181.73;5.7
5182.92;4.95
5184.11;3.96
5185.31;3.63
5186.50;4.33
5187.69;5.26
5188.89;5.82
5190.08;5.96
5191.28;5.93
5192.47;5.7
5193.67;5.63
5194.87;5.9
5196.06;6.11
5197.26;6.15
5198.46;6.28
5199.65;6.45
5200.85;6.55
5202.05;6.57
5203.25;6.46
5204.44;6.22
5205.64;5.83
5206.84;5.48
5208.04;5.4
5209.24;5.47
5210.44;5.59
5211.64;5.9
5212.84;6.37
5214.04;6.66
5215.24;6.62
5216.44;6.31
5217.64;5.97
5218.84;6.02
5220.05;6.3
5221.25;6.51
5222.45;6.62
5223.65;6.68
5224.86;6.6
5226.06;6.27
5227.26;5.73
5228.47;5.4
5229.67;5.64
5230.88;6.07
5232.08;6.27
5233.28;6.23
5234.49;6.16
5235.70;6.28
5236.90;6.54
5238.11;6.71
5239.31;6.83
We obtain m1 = 1.0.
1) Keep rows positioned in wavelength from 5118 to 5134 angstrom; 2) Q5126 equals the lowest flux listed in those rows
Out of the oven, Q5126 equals 6.05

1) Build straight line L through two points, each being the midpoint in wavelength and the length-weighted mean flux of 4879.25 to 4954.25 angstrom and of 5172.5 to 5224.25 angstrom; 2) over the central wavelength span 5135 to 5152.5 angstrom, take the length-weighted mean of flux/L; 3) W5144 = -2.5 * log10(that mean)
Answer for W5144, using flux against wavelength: -0.03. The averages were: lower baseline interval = 6.48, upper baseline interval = 5.74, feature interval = 6.03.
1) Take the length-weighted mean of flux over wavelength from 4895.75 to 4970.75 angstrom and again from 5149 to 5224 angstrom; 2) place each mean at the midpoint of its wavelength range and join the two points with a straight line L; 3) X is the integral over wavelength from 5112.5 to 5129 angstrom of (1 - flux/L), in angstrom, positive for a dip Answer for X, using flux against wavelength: -1.2 angstrom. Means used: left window 6.53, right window 5.76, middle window 6.39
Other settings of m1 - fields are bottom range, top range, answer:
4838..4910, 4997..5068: 1.06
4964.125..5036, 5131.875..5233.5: 0.98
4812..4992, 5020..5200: 1.03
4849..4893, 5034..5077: 1.12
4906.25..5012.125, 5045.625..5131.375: 1.04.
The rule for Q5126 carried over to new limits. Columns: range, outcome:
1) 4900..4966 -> 5.16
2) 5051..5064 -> 6.12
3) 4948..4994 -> 5.42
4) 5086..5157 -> 5.69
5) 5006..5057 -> 5.58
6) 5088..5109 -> 5.99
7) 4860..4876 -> 4.89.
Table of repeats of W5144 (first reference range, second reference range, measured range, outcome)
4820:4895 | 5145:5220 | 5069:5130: -0.08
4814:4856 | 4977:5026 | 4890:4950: 0.00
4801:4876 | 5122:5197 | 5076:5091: -0.07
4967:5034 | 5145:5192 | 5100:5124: -0.10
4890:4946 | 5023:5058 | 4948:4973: -0.02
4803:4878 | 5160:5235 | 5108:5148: -0.06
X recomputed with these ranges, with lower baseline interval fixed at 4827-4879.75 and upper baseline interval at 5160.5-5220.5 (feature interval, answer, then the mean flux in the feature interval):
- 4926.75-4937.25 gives -1.04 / 6.77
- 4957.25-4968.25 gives -0.57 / 6.41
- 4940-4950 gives -0.84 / 6.64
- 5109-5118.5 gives -0.92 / 6.34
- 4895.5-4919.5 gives -1.80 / 6.67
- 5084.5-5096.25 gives -1.52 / 6.58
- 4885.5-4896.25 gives 0.18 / 6.14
